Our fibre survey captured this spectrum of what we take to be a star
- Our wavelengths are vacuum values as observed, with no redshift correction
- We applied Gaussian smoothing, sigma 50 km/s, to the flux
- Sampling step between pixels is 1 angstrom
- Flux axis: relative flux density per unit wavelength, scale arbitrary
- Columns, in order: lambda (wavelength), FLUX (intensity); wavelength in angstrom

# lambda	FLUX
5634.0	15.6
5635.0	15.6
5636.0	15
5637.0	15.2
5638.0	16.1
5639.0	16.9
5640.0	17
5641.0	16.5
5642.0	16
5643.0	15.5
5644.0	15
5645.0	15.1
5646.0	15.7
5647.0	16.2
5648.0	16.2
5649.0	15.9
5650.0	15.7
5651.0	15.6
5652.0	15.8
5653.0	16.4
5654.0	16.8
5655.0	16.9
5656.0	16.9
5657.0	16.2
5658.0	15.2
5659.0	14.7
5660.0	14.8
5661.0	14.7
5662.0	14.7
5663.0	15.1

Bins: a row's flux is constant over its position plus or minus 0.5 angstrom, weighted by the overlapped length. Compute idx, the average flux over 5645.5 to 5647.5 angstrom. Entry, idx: 15.9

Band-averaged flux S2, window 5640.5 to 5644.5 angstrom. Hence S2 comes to 15.8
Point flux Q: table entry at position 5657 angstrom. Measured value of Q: 16.2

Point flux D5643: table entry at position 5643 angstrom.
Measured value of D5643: 15.5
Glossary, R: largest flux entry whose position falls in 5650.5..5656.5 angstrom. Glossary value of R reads 16.9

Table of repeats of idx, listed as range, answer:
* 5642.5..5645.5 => 15.2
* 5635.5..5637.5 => 15.1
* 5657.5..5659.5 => 14.9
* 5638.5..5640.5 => 16.9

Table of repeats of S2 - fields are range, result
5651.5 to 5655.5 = 16.5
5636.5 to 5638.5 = 15.7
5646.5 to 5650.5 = 16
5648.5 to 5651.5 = 15.7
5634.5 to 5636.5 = 15.3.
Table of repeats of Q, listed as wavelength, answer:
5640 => 17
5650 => 15.7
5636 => 15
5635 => 15.6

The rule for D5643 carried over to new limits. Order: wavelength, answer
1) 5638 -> 16.1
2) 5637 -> 15.2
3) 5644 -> 15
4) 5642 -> 16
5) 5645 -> 15.1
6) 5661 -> 14.7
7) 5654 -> 16.8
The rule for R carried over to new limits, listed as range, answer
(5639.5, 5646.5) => 17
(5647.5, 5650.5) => 16.2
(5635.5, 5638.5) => 16.1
